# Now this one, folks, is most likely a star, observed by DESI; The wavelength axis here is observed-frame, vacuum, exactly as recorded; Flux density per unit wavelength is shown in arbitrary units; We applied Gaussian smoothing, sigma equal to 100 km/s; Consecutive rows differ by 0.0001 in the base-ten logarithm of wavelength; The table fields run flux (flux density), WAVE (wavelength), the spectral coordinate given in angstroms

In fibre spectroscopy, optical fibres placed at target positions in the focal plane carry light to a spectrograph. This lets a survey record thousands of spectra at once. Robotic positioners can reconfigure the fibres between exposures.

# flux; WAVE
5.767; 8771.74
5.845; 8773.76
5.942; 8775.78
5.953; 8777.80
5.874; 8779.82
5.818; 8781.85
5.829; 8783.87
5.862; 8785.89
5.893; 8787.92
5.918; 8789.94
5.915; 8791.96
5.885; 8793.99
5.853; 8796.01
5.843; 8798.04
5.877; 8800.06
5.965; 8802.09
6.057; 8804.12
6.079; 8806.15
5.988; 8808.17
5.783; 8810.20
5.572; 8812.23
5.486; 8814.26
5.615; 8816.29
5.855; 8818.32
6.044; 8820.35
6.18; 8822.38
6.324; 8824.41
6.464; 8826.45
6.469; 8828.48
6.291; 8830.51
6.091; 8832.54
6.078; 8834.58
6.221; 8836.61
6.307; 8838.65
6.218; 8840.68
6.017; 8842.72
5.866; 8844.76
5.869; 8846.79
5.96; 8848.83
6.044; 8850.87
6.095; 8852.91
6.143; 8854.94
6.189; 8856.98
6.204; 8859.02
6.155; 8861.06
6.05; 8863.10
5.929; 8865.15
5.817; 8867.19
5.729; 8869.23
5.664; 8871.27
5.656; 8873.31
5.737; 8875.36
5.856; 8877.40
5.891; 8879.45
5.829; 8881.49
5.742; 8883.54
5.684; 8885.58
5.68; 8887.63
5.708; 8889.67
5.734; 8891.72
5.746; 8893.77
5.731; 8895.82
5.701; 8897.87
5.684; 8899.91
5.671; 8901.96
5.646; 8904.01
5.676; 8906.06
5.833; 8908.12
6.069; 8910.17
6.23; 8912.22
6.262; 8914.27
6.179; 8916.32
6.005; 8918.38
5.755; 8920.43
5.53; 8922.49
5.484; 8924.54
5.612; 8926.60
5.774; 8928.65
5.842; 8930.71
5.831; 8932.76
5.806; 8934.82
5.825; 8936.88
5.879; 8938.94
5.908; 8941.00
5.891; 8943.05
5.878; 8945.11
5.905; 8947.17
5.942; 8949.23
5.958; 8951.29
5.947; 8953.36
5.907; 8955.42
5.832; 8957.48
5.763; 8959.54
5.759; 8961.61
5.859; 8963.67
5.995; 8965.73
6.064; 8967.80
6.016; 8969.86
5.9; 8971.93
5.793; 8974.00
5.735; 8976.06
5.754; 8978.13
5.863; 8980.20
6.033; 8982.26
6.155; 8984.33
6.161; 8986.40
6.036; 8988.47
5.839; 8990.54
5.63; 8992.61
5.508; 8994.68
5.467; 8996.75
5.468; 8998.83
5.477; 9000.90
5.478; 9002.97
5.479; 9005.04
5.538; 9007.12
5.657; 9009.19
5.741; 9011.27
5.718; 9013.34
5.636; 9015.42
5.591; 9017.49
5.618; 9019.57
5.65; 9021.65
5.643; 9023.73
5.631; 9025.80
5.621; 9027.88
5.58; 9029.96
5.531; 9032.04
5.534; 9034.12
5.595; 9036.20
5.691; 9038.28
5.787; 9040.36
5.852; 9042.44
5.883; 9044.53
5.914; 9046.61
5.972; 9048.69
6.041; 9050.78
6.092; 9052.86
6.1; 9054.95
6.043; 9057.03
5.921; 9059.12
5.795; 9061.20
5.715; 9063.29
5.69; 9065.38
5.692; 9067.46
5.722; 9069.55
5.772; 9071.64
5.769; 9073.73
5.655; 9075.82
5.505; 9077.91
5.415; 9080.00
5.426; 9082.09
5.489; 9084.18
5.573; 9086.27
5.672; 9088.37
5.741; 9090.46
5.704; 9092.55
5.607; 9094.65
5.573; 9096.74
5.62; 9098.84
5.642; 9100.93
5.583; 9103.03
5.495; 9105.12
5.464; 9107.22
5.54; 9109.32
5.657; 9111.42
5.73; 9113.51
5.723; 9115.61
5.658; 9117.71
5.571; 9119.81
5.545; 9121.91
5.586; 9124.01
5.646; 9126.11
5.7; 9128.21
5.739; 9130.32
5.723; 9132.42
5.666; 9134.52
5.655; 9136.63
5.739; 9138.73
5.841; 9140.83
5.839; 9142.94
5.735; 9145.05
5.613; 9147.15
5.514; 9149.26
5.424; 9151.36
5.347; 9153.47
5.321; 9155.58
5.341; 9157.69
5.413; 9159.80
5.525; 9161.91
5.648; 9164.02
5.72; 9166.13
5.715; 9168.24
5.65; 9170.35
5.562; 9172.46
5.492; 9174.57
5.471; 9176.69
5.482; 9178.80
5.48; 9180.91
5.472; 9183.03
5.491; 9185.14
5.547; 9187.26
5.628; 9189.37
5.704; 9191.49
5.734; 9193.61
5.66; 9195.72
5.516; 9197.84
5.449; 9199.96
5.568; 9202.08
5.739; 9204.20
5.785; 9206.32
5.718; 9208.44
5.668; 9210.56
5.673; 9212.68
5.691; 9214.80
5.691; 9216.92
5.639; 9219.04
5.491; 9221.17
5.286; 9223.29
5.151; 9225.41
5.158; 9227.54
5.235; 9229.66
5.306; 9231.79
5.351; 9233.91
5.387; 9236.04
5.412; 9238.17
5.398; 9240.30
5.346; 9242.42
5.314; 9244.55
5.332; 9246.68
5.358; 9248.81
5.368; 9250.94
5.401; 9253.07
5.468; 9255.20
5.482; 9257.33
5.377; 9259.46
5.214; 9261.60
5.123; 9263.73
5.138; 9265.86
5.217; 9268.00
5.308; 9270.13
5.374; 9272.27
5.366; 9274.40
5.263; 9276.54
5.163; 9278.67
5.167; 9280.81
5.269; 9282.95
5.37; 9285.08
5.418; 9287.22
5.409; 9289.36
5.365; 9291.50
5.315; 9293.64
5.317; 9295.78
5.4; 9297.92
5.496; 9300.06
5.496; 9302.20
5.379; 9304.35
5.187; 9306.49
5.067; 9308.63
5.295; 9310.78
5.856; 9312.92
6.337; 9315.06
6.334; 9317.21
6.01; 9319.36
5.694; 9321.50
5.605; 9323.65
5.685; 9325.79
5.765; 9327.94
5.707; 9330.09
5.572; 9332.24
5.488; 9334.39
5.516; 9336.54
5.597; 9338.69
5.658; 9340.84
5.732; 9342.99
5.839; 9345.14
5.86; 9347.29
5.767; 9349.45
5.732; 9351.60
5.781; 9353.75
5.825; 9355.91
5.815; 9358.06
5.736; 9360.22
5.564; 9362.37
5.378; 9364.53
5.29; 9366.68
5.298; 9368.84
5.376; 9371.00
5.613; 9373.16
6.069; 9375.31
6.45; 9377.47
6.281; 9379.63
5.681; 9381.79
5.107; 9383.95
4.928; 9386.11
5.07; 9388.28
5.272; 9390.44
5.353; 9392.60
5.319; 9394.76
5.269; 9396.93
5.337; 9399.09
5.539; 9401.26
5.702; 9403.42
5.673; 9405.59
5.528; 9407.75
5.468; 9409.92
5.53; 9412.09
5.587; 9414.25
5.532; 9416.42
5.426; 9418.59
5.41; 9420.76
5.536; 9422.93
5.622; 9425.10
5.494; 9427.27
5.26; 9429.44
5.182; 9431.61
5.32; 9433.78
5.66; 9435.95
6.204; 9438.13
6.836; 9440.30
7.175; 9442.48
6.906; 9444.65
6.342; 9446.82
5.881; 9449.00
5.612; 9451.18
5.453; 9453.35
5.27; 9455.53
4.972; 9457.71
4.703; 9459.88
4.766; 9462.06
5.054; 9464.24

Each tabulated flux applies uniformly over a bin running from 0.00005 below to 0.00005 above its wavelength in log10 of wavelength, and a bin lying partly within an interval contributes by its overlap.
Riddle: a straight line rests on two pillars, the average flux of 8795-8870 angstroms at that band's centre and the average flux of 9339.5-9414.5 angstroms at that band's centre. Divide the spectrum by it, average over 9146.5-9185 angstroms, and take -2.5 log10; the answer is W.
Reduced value 0.047 mag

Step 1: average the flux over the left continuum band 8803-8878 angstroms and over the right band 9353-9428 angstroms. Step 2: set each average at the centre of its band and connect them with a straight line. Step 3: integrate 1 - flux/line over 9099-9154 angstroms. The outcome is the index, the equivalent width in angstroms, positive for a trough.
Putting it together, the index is 1.2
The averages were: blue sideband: 6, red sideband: 5.54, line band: 5.63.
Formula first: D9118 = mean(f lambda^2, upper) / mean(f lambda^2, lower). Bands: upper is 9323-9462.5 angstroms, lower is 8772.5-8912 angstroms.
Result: 1.07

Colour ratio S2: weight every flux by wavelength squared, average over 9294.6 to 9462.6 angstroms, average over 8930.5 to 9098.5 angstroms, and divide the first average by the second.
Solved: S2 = 1.1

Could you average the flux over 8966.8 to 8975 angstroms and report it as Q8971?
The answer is 5.94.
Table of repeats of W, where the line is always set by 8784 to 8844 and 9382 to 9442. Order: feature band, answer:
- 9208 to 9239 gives 0.04 mag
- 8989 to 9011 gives 0.05 mag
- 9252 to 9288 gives 0.06 mag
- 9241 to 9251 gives 0.06 mag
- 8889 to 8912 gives 0.03 mag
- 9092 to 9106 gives 0.03 mag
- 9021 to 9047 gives 0.03 mag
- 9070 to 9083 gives 0.04 mag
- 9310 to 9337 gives -0.04 mag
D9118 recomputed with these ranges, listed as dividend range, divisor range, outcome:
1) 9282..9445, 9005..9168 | 1.05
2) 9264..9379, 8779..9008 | 1.04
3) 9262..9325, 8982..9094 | 1.01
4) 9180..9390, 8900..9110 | 1.02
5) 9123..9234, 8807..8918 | 1.01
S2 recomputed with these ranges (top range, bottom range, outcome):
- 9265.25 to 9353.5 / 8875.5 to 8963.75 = 1.03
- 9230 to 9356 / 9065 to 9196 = 1.01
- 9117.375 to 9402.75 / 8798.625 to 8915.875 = 1.02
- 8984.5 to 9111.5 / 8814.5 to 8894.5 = 0.99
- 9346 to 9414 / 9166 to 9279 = 1.06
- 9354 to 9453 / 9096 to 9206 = 1.07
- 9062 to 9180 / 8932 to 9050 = 1.00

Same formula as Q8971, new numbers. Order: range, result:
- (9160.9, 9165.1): 5.59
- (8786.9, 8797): 5.89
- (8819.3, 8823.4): 6.12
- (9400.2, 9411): 5.58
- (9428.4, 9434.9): 5.26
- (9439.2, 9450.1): 6.63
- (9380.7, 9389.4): 5.2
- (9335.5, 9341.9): 5.59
